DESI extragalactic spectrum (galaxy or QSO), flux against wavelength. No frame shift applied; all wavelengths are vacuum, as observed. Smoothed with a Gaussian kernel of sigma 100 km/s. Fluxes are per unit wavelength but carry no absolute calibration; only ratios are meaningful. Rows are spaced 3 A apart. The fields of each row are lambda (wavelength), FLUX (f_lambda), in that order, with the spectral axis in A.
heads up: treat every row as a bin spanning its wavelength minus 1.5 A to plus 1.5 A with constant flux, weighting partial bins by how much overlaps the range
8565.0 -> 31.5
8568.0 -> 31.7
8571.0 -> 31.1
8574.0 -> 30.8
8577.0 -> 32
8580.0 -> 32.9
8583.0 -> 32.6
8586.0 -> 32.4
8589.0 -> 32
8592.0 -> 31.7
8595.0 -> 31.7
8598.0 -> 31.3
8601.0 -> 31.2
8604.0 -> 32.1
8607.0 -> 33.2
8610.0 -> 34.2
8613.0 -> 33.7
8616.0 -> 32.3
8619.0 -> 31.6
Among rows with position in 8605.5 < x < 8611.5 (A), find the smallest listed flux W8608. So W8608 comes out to 33.2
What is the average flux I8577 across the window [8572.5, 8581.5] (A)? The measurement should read 31.9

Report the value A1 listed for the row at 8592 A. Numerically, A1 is 31.7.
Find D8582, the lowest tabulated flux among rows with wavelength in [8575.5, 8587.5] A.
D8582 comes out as 32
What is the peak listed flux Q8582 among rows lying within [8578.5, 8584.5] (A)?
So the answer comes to 32.9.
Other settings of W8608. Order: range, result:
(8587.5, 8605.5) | 31.2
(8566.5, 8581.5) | 30.8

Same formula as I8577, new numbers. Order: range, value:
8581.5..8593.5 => 32.2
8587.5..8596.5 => 31.8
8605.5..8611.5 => 33.7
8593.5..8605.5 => 31.6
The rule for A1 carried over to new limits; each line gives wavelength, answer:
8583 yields 32.6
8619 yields 31.6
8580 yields 32.9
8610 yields 34.2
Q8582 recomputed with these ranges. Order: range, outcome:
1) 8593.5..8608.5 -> 33.2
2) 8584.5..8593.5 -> 32.4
